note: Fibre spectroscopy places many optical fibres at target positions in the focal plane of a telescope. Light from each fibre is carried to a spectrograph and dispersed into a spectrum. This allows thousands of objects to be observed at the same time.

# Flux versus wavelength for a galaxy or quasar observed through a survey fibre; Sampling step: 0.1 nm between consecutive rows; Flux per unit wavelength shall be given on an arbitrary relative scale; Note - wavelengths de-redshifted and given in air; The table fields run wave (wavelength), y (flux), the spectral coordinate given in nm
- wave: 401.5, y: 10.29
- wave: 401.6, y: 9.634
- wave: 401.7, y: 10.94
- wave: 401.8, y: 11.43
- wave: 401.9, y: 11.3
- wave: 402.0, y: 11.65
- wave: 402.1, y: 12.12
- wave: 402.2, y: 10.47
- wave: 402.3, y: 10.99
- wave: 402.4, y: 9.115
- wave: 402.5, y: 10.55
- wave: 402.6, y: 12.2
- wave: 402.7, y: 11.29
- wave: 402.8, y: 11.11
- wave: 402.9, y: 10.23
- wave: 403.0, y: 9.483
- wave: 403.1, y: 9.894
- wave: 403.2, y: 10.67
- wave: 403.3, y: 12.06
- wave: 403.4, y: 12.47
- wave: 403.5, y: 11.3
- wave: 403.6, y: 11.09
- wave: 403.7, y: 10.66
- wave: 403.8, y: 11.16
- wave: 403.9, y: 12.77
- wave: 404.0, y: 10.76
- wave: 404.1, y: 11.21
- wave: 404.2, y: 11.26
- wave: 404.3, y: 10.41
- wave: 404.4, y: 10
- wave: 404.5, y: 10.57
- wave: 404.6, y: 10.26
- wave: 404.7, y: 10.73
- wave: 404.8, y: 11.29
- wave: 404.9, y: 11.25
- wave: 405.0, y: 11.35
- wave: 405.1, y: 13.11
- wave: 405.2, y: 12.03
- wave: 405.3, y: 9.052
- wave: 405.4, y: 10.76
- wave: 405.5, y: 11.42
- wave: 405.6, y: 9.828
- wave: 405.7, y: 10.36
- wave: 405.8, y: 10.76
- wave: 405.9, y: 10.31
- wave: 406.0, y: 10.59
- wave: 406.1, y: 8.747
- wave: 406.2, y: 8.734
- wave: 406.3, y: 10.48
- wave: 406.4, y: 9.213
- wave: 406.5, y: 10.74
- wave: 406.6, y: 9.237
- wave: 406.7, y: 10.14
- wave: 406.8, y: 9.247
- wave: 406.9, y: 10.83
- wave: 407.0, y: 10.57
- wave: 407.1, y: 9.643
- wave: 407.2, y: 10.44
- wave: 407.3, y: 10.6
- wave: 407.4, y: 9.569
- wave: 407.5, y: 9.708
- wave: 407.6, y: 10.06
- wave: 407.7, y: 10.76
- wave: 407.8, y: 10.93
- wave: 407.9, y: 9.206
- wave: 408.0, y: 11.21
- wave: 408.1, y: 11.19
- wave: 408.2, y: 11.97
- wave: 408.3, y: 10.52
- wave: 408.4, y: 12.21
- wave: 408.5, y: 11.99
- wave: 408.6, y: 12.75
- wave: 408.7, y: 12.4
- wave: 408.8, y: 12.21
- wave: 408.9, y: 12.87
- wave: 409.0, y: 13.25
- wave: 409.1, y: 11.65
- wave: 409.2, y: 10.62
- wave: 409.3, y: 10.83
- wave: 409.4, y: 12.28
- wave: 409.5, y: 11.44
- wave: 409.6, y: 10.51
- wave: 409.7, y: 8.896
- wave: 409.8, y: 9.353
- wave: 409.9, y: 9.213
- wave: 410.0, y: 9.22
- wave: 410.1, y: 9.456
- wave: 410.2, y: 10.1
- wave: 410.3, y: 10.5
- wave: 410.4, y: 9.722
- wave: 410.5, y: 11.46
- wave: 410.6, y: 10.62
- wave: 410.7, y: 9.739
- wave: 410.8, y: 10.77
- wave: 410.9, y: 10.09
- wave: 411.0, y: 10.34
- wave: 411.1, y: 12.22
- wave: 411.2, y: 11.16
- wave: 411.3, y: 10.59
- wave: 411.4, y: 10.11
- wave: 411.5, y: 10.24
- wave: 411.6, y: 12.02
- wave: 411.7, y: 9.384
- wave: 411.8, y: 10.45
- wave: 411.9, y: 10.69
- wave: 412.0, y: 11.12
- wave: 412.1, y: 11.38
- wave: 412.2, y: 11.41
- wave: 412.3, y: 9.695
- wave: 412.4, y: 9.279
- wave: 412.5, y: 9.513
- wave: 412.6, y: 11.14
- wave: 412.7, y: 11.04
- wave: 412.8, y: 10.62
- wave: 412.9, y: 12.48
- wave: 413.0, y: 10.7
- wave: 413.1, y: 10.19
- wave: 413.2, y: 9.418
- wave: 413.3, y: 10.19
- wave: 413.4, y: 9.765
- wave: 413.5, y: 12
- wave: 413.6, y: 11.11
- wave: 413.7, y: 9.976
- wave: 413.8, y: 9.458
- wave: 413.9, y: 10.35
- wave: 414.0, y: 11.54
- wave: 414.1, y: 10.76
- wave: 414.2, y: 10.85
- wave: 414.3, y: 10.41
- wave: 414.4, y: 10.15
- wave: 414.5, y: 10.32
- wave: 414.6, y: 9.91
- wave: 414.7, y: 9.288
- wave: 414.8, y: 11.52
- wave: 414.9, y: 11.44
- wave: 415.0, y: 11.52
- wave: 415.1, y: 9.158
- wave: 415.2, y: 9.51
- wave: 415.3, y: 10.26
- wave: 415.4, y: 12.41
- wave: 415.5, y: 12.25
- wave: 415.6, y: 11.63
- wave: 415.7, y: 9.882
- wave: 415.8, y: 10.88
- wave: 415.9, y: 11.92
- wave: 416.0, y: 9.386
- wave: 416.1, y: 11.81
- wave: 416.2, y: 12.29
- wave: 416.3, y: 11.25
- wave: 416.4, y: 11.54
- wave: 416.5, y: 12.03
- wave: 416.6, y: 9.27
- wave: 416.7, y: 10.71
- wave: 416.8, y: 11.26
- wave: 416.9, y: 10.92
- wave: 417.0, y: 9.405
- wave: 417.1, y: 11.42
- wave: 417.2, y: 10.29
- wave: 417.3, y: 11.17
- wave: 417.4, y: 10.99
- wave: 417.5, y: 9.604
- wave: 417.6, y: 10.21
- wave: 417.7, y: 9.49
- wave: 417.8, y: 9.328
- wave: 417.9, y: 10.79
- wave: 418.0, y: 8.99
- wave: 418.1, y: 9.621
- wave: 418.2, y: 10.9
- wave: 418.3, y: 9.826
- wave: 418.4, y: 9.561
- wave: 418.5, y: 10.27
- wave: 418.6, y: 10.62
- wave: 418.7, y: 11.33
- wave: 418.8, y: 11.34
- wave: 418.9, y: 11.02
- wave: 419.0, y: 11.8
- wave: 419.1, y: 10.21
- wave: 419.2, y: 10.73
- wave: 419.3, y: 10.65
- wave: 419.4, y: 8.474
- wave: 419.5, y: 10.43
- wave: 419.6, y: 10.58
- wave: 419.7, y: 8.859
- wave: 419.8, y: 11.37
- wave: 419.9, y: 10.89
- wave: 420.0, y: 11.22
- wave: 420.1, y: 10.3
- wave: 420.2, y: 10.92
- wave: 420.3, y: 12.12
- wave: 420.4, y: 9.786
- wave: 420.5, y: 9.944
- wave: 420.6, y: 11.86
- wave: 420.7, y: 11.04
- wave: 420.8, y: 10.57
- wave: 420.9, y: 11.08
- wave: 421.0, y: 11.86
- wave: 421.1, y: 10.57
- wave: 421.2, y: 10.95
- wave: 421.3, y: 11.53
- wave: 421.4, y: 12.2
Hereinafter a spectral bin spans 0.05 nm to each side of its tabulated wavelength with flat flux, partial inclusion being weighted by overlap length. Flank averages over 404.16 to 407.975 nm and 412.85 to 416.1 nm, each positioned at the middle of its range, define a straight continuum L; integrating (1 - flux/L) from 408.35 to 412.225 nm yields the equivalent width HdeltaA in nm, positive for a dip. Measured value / -0.14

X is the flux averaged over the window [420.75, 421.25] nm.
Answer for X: 11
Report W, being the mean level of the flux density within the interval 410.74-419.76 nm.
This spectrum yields 10.6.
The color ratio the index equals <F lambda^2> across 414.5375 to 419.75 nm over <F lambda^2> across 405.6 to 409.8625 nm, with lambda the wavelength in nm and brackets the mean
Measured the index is 1.04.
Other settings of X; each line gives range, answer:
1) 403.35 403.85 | 11.3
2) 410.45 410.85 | 10.6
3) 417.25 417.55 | 10.6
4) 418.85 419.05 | 11.4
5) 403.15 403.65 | 11.5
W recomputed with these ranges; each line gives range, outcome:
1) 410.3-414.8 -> 10.5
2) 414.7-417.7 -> 10.8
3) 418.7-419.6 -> 10.6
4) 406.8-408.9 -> 10.9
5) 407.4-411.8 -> 10.8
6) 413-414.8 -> 10.4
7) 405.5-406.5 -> 10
